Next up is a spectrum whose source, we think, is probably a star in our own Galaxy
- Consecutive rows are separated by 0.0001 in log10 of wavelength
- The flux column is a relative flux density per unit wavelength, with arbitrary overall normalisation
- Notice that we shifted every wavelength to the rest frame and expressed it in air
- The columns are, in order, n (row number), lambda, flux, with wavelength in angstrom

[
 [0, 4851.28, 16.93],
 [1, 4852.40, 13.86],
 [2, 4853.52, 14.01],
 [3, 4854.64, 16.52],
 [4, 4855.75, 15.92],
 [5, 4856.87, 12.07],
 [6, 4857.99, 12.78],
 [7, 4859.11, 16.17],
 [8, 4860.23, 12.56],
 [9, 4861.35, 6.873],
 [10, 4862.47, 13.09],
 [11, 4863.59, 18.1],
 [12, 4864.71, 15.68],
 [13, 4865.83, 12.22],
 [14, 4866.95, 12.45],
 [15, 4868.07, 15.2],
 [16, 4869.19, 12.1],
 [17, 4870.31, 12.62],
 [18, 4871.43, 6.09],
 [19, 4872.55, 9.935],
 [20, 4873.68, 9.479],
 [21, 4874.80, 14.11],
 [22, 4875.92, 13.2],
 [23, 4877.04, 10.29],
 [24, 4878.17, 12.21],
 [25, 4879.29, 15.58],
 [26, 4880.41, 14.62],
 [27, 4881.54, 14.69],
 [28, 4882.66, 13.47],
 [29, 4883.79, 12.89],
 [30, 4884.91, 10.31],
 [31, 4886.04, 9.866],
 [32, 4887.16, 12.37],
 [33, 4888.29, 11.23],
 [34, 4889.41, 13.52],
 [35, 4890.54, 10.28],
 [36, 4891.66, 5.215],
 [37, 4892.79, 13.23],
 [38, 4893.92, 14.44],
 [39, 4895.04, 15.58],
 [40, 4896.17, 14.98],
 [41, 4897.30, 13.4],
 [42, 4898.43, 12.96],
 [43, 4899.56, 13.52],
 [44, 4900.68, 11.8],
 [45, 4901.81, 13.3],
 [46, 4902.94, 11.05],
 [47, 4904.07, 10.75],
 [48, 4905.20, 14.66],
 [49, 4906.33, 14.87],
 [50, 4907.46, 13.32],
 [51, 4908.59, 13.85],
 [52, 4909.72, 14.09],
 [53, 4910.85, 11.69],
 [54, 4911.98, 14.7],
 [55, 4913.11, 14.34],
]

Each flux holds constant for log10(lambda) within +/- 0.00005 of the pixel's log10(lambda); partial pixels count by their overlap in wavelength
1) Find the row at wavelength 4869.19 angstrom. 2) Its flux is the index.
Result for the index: 12.1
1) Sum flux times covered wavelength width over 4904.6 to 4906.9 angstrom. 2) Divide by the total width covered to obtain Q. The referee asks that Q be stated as 14.7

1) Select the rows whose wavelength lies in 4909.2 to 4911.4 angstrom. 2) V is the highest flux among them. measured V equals 14.09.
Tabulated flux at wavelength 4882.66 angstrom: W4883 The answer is 13.47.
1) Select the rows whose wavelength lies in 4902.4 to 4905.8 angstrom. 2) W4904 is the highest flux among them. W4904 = 14.66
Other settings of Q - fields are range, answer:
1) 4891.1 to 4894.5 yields 11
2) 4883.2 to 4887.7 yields 11.4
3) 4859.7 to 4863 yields 10.8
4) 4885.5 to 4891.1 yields 11.5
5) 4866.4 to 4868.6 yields 13.8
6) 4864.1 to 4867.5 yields 13.5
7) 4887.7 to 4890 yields 12.3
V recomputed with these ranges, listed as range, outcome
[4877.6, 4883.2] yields 15.58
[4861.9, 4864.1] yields 18.1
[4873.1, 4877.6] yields 14.11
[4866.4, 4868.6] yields 15.2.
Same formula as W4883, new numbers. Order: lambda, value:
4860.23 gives 12.56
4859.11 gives 16.17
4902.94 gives 11.05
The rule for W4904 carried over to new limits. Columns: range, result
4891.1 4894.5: 14.44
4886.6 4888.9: 12.37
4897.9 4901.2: 13.52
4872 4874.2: 9.935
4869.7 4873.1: 12.62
